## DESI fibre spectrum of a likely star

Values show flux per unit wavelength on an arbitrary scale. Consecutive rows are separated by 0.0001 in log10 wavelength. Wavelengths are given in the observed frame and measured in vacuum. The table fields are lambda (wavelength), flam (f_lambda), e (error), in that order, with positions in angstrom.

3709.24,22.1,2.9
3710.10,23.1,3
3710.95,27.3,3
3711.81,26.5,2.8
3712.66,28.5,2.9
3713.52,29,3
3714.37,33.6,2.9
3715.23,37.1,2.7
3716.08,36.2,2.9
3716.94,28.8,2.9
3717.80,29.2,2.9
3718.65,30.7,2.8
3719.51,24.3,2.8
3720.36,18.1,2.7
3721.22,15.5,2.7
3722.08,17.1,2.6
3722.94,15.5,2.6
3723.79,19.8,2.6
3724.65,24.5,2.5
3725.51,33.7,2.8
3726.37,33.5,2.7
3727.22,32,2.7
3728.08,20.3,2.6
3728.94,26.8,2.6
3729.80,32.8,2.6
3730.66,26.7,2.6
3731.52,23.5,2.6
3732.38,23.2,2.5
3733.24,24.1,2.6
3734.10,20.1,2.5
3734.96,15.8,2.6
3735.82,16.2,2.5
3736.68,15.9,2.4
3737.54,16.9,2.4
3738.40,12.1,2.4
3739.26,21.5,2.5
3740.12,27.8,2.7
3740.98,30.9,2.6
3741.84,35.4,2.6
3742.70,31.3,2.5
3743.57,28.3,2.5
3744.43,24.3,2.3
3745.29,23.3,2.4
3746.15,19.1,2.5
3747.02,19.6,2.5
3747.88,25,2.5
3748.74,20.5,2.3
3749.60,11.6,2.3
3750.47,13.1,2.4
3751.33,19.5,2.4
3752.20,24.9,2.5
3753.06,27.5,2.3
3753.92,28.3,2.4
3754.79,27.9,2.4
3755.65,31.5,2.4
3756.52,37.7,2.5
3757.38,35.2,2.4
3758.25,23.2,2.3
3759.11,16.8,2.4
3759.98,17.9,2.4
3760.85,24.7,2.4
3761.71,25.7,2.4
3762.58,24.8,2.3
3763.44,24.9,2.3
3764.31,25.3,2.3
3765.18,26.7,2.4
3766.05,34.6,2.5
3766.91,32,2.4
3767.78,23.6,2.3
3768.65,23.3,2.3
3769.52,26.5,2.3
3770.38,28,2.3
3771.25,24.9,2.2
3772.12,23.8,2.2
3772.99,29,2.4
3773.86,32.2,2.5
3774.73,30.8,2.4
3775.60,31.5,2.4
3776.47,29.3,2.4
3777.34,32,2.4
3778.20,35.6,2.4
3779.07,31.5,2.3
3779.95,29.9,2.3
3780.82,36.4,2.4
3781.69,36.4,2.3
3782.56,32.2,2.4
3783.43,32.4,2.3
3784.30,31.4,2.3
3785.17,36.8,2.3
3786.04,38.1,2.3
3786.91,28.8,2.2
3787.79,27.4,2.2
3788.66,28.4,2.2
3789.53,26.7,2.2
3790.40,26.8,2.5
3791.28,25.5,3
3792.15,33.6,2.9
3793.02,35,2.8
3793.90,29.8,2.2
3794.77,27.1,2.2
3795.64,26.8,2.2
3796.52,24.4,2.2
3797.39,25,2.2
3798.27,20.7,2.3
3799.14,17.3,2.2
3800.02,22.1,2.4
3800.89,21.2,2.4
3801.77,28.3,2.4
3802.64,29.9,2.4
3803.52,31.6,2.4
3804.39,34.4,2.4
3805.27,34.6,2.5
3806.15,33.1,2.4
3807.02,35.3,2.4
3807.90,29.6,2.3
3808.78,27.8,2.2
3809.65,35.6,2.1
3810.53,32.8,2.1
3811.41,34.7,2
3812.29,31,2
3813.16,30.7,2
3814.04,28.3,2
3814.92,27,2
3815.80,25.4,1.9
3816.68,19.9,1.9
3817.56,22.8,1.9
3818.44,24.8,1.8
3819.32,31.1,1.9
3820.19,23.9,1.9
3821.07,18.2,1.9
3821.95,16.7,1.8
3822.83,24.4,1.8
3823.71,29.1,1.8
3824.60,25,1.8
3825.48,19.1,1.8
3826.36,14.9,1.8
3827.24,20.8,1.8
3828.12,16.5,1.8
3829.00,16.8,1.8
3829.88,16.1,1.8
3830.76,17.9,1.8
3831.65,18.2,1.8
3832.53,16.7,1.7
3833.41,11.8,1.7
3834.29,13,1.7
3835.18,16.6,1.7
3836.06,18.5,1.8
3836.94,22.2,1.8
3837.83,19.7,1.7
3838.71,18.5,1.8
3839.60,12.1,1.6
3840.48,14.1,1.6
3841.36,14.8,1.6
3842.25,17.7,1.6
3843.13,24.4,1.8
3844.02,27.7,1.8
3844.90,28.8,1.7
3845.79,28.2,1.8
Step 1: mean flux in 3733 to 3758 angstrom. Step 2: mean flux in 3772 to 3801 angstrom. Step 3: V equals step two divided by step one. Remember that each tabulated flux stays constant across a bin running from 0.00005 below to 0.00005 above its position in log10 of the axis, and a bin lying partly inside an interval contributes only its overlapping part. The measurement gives 1.25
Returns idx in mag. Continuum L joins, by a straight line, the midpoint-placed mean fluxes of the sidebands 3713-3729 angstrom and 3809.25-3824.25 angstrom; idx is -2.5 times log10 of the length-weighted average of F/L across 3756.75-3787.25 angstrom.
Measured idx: -0.093 mag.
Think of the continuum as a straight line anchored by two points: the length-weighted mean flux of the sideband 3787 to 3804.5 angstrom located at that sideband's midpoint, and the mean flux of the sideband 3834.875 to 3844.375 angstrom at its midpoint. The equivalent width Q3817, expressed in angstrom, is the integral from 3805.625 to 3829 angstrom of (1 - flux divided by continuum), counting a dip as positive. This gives -2.9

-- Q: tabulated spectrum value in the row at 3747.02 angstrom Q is 19.6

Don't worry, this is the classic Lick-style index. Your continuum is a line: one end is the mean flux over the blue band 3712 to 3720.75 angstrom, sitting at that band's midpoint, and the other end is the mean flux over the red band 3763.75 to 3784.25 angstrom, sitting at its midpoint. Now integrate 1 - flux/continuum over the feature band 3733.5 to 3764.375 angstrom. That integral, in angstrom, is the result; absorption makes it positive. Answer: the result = 6.5 angstrom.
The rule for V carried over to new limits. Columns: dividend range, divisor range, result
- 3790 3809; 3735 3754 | 1.27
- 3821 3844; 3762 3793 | 0.62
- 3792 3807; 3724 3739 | 1.20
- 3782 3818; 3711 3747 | 1.16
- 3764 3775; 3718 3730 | 1.13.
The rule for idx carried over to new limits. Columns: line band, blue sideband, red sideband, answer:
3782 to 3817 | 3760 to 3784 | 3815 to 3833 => -0.18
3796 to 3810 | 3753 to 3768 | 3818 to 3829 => -0.19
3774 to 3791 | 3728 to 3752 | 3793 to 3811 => -0.19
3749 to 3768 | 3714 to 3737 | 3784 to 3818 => 0.06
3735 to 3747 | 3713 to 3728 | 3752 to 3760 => 0.19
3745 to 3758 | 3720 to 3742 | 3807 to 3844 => -0.07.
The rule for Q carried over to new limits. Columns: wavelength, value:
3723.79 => 19.8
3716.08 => 36.2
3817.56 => 22.8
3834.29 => 13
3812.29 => 31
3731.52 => 23.5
